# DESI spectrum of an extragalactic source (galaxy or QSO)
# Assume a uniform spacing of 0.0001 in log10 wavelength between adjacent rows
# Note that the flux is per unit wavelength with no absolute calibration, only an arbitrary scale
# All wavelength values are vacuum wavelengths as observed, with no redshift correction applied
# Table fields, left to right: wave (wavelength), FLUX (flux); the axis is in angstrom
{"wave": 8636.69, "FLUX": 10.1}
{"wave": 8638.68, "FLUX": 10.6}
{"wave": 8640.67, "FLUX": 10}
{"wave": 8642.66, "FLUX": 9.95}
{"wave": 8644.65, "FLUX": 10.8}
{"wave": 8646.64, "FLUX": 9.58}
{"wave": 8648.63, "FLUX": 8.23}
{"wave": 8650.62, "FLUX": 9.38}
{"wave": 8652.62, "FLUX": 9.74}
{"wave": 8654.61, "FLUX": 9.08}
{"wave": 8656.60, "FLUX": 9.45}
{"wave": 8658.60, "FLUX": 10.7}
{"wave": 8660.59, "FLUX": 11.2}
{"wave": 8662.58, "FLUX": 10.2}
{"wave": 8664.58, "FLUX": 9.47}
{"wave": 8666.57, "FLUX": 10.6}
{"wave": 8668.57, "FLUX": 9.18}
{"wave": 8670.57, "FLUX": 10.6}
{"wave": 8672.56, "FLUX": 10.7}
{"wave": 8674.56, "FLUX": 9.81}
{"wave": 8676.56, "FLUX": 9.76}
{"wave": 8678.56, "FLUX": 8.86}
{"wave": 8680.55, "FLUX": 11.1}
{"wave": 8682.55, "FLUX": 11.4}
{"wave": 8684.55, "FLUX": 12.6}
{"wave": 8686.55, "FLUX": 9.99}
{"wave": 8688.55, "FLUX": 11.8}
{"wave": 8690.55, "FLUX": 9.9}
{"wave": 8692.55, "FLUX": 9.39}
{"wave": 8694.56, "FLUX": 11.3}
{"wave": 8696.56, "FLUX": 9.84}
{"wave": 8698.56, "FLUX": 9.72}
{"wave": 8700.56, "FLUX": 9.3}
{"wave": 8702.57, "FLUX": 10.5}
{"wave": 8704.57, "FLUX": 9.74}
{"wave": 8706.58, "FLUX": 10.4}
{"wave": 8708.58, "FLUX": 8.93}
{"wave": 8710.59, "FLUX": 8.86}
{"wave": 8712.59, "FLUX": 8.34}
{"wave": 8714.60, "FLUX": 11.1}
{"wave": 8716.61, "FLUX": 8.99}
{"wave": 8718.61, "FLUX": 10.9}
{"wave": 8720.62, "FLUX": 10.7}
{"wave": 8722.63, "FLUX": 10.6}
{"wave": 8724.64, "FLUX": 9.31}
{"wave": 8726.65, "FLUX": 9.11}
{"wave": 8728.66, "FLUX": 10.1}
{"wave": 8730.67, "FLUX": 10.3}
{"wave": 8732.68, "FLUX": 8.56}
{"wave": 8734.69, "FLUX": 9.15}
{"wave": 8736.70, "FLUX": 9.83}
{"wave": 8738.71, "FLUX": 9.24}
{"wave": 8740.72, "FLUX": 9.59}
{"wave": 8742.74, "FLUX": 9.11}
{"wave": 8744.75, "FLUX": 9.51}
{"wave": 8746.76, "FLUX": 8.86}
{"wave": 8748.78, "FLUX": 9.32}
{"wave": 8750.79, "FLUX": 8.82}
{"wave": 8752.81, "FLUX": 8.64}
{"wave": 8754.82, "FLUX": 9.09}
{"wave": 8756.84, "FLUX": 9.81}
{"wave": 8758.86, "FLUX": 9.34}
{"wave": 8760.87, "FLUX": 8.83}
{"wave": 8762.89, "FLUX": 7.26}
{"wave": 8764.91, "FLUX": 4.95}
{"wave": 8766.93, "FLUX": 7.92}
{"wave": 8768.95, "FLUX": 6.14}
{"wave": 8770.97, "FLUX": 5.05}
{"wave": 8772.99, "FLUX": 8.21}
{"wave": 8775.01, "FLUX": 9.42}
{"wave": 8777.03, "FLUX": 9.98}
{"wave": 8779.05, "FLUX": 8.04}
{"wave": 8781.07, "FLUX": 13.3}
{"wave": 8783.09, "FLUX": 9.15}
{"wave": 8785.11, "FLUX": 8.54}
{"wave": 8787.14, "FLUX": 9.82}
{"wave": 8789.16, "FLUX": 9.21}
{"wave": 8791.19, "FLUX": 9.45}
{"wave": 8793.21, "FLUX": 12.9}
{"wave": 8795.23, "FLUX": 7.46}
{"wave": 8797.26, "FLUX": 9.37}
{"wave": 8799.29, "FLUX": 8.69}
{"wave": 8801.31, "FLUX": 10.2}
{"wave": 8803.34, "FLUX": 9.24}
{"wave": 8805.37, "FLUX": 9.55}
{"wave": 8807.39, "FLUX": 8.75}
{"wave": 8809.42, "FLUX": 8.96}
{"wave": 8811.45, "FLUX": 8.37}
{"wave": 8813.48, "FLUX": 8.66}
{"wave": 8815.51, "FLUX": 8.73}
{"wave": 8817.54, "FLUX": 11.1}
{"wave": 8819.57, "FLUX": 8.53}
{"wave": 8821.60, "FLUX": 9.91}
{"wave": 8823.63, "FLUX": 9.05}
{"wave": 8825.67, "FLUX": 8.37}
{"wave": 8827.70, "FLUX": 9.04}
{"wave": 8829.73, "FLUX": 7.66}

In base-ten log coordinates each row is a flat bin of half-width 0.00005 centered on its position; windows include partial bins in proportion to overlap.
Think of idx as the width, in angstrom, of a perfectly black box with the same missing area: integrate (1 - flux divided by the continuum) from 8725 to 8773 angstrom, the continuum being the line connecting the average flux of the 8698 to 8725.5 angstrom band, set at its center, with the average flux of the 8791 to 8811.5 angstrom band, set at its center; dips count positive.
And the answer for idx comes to 5.1 angstrom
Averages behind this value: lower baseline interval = 9.82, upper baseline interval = 9.4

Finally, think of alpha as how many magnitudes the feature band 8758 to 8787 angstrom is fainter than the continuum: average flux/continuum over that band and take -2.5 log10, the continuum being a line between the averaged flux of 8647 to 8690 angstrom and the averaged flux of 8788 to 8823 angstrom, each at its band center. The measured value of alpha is 0.15 mag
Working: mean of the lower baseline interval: 10.2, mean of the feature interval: 8.34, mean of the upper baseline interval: 9.36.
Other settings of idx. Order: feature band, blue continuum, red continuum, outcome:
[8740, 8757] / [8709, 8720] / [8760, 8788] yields -0.5 angstrom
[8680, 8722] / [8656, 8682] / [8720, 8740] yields -1.3 angstrom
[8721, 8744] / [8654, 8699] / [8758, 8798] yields -0.3 angstrom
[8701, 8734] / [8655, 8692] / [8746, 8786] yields -0.9 angstrom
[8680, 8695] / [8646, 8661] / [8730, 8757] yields -2.3 angstrom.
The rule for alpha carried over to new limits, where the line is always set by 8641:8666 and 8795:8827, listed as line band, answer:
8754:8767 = 0.14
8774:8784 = -0.08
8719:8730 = -0.06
